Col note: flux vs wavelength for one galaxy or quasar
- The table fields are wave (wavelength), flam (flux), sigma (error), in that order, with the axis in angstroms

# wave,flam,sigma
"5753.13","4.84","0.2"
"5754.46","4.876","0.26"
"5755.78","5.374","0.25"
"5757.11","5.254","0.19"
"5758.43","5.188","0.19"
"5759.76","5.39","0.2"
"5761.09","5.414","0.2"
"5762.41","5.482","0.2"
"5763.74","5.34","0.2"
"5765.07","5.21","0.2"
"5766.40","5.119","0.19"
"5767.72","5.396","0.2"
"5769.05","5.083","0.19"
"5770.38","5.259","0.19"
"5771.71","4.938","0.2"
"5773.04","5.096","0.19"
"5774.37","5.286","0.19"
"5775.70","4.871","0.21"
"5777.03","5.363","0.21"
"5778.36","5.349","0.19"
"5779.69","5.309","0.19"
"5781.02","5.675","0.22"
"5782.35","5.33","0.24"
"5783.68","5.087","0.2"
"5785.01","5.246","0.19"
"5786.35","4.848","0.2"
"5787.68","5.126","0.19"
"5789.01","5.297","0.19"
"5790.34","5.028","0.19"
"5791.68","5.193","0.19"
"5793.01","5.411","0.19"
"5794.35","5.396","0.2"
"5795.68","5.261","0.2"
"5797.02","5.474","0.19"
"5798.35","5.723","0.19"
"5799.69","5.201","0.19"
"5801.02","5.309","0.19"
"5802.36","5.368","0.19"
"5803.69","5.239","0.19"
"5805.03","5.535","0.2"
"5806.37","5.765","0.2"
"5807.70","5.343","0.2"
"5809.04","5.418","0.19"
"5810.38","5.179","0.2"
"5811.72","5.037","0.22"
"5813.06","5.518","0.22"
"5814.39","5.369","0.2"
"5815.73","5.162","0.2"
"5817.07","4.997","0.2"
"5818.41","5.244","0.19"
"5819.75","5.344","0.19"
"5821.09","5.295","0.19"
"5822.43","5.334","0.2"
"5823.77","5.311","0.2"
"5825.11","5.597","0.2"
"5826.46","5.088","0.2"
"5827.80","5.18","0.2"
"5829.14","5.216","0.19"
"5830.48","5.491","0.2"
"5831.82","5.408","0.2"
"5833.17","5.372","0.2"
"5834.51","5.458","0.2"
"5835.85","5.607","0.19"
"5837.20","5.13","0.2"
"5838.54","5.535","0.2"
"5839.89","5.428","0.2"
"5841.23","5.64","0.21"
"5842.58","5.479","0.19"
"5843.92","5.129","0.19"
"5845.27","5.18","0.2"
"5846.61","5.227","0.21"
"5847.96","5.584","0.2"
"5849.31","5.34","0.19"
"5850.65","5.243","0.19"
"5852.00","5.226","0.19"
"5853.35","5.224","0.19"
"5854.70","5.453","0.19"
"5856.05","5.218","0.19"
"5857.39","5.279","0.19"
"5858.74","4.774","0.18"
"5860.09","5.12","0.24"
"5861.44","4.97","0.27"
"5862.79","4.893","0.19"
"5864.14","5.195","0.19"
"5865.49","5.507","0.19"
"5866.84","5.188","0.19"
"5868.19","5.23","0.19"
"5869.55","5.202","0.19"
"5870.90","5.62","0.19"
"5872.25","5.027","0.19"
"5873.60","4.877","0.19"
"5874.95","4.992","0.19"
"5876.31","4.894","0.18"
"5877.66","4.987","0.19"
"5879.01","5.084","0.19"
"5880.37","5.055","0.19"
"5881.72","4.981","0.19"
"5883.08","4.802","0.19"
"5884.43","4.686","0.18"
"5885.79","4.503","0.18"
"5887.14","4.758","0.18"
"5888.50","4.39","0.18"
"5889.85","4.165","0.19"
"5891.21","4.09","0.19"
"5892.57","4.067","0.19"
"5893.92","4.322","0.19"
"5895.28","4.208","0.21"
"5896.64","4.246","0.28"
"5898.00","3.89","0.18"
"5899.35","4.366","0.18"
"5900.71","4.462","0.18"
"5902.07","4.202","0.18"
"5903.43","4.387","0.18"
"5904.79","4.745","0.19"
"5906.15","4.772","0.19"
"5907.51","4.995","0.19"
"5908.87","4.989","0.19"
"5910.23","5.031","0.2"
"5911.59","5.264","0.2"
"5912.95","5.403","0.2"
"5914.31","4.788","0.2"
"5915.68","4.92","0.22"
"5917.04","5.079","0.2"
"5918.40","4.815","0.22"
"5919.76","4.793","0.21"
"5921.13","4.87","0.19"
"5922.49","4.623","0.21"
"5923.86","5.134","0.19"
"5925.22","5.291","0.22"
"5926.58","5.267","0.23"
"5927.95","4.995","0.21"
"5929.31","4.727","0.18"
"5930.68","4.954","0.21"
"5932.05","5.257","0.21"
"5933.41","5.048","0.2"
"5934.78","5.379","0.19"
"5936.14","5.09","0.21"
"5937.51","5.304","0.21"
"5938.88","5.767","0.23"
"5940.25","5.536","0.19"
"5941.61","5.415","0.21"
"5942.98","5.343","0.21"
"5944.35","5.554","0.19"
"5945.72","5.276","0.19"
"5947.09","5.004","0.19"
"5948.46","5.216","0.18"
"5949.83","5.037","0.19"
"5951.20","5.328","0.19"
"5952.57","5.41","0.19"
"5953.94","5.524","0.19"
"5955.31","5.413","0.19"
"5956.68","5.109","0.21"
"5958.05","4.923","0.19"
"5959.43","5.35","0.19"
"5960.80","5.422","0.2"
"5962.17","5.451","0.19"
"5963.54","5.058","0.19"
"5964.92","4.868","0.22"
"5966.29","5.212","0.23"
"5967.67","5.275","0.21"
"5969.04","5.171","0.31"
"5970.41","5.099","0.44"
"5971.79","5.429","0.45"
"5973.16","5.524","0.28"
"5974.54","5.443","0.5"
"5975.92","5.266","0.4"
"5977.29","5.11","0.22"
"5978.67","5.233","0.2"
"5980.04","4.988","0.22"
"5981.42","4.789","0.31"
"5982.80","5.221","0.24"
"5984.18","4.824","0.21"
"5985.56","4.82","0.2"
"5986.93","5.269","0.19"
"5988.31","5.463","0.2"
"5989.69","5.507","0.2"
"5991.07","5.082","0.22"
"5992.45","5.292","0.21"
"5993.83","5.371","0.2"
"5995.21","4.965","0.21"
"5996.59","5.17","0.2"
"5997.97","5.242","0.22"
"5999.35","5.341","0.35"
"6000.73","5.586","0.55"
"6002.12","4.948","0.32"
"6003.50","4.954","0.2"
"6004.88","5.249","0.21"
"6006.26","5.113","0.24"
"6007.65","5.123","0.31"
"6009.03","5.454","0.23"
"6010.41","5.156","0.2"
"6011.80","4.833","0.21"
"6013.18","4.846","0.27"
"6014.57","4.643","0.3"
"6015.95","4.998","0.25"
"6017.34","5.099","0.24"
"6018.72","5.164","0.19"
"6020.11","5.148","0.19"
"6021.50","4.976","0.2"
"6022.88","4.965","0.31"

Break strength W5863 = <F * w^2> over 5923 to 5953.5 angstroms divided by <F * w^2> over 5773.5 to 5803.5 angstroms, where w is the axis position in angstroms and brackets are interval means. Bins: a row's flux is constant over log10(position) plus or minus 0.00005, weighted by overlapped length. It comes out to 1.0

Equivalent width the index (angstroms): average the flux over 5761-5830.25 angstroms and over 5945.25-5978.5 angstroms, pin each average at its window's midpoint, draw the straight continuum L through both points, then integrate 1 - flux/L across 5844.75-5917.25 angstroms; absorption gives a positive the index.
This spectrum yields 5.18 angstroms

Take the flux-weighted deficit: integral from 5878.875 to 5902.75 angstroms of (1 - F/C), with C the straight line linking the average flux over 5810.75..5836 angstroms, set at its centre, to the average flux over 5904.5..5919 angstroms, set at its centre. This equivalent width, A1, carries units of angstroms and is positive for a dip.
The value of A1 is 2.93 angstroms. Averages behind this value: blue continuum 5.31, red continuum 4.99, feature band 4.44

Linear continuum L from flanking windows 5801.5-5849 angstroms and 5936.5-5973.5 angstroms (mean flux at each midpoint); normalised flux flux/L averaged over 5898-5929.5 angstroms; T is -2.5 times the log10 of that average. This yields 0.10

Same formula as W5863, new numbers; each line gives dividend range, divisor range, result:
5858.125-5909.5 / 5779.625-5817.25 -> 0.92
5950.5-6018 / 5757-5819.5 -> 1.05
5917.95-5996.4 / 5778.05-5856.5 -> 1.02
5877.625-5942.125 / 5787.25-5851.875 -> 0.93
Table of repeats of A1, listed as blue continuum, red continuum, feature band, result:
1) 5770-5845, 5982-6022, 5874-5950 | 4.87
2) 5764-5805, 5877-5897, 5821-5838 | -1.37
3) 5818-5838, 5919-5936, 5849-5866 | 0.22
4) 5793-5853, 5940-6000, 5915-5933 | 0.99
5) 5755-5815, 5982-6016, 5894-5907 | 2.09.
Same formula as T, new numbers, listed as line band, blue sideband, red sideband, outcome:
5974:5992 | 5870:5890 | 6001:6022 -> -0.029 mag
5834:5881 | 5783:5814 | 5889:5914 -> -0.078 mag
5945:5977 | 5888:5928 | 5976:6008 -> -0.057 mag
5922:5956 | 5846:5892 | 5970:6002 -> -0.022 mag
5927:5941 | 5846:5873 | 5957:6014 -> -0.002 mag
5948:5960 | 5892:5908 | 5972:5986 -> -0.076 mag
